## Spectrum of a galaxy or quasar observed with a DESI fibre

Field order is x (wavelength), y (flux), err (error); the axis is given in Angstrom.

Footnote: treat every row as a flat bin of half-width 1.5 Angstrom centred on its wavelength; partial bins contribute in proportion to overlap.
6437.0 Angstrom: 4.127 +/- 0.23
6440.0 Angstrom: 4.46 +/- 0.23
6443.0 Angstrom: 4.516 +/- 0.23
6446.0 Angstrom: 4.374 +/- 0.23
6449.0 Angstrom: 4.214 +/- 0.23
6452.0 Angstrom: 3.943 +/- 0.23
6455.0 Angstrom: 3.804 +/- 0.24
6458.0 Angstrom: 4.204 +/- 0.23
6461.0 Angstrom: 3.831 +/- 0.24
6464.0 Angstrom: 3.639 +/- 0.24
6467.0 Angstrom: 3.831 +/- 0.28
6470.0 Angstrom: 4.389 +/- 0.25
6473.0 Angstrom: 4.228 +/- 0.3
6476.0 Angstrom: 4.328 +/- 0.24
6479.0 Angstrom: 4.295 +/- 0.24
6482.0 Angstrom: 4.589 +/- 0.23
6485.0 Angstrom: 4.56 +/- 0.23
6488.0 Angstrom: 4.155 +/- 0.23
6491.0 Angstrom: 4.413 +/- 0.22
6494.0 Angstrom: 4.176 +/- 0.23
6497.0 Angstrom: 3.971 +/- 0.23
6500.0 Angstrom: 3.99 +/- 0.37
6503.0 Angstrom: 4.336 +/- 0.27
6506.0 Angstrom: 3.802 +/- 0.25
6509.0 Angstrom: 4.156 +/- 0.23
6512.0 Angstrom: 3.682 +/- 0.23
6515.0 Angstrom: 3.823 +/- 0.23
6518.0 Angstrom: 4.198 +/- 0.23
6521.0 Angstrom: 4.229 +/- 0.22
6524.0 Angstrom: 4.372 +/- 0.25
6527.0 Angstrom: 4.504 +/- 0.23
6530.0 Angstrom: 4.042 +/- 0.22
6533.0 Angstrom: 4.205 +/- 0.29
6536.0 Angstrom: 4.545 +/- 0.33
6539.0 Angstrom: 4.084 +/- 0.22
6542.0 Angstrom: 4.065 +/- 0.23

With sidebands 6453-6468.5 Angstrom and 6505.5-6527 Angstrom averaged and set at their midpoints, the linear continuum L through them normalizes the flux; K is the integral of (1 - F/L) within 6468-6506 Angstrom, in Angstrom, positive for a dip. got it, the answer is -2.8 Angstrom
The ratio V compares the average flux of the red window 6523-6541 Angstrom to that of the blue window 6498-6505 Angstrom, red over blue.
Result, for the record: 1.0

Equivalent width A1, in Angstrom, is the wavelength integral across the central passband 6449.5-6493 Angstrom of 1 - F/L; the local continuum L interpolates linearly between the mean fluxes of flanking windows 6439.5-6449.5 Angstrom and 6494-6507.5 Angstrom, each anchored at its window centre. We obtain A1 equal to 0.7 Angstrom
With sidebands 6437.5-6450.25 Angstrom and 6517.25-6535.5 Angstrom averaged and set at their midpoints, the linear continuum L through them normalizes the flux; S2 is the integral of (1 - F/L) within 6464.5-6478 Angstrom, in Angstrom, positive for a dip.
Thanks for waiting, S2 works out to 0.6 Angstrom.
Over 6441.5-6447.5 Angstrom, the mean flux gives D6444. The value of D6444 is 4.45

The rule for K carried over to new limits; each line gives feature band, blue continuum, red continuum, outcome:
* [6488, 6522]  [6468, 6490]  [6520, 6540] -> 1.96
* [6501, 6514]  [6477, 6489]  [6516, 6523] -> 0.85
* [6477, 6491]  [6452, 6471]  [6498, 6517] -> -1.57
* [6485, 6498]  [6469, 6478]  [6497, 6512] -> -0.27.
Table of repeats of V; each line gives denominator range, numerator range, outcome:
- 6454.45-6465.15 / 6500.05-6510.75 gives 1.05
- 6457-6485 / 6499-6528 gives 0.98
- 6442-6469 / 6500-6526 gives 1.01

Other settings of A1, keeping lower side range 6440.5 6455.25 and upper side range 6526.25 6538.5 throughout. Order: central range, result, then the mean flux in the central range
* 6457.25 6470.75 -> 0.9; 3.94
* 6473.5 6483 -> -0.3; 4.38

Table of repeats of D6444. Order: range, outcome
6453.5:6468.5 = 3.86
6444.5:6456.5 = 4.08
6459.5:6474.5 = 3.98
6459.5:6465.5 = 3.73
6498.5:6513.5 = 3.99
